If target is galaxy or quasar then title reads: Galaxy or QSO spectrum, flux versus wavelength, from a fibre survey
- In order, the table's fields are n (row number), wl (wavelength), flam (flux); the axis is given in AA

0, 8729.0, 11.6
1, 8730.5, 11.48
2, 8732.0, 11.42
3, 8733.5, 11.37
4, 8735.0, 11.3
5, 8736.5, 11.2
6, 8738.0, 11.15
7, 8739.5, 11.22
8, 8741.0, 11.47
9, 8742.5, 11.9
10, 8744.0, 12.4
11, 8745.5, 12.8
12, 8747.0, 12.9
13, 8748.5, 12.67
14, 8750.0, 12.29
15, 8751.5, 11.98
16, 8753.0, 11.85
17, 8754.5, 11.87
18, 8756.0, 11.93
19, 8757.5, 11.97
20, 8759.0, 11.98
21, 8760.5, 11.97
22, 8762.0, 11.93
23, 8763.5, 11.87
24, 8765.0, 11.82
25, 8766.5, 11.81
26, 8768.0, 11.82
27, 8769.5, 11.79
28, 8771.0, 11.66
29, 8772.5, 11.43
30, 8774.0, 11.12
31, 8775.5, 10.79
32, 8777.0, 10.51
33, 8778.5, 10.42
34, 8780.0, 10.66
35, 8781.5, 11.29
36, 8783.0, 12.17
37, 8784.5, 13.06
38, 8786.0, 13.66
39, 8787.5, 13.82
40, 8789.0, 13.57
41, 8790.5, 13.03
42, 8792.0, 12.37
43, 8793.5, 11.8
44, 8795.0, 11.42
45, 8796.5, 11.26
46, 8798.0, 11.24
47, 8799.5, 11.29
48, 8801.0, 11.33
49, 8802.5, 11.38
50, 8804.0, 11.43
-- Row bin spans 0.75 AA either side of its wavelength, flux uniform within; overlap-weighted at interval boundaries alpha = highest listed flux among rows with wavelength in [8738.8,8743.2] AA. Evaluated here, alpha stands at 11.9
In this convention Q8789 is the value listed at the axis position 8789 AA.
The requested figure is 13.57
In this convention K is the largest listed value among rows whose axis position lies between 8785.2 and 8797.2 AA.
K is 13.82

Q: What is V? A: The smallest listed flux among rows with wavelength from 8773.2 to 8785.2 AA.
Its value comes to 10.42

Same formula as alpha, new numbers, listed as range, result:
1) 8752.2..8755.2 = 11.87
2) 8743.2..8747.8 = 12.9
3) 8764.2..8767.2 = 11.82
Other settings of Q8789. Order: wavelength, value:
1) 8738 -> 11.15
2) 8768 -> 11.82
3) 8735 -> 11.3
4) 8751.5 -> 11.98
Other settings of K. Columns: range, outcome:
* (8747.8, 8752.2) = 12.67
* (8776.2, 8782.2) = 11.29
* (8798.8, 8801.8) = 11.33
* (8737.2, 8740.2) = 11.22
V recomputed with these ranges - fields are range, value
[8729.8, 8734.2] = 11.37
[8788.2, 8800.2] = 11.24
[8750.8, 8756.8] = 11.85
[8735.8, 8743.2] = 11.15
